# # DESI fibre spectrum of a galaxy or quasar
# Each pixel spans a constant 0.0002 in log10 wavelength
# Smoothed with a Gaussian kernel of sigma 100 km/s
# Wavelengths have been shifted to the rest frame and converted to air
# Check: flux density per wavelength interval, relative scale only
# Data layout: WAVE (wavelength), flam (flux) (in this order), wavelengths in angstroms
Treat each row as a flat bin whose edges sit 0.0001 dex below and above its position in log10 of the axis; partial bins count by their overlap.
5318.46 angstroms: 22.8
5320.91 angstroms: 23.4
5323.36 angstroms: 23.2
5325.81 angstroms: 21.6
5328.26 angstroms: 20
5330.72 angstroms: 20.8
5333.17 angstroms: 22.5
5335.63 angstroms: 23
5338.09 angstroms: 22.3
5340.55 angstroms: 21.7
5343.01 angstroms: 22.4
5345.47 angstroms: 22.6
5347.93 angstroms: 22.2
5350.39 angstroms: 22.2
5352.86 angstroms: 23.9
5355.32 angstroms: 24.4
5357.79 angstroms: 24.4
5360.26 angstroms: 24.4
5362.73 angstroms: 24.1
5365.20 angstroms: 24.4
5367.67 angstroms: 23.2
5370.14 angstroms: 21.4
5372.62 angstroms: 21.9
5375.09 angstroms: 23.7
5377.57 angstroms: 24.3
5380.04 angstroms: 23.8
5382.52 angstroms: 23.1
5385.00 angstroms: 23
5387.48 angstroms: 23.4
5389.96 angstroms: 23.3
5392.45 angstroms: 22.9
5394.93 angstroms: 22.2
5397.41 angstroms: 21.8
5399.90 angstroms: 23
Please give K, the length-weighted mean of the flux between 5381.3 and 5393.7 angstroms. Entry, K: 23.1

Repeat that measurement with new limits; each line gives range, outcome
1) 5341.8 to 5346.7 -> 22.5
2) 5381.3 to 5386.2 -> 23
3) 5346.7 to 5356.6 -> 23.2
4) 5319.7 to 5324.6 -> 23.3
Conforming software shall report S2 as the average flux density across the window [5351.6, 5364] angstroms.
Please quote 24.2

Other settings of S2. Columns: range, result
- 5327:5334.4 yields 21.1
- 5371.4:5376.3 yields 22.8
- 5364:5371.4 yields 23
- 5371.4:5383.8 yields 23.4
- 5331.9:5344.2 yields 22.4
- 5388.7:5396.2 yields 22.8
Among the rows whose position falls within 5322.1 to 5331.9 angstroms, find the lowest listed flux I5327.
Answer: 20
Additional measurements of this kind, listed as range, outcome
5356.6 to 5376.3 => 21.4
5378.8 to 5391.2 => 23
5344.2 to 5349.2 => 22.2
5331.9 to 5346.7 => 21.7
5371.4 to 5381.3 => 21.9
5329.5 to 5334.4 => 20.8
